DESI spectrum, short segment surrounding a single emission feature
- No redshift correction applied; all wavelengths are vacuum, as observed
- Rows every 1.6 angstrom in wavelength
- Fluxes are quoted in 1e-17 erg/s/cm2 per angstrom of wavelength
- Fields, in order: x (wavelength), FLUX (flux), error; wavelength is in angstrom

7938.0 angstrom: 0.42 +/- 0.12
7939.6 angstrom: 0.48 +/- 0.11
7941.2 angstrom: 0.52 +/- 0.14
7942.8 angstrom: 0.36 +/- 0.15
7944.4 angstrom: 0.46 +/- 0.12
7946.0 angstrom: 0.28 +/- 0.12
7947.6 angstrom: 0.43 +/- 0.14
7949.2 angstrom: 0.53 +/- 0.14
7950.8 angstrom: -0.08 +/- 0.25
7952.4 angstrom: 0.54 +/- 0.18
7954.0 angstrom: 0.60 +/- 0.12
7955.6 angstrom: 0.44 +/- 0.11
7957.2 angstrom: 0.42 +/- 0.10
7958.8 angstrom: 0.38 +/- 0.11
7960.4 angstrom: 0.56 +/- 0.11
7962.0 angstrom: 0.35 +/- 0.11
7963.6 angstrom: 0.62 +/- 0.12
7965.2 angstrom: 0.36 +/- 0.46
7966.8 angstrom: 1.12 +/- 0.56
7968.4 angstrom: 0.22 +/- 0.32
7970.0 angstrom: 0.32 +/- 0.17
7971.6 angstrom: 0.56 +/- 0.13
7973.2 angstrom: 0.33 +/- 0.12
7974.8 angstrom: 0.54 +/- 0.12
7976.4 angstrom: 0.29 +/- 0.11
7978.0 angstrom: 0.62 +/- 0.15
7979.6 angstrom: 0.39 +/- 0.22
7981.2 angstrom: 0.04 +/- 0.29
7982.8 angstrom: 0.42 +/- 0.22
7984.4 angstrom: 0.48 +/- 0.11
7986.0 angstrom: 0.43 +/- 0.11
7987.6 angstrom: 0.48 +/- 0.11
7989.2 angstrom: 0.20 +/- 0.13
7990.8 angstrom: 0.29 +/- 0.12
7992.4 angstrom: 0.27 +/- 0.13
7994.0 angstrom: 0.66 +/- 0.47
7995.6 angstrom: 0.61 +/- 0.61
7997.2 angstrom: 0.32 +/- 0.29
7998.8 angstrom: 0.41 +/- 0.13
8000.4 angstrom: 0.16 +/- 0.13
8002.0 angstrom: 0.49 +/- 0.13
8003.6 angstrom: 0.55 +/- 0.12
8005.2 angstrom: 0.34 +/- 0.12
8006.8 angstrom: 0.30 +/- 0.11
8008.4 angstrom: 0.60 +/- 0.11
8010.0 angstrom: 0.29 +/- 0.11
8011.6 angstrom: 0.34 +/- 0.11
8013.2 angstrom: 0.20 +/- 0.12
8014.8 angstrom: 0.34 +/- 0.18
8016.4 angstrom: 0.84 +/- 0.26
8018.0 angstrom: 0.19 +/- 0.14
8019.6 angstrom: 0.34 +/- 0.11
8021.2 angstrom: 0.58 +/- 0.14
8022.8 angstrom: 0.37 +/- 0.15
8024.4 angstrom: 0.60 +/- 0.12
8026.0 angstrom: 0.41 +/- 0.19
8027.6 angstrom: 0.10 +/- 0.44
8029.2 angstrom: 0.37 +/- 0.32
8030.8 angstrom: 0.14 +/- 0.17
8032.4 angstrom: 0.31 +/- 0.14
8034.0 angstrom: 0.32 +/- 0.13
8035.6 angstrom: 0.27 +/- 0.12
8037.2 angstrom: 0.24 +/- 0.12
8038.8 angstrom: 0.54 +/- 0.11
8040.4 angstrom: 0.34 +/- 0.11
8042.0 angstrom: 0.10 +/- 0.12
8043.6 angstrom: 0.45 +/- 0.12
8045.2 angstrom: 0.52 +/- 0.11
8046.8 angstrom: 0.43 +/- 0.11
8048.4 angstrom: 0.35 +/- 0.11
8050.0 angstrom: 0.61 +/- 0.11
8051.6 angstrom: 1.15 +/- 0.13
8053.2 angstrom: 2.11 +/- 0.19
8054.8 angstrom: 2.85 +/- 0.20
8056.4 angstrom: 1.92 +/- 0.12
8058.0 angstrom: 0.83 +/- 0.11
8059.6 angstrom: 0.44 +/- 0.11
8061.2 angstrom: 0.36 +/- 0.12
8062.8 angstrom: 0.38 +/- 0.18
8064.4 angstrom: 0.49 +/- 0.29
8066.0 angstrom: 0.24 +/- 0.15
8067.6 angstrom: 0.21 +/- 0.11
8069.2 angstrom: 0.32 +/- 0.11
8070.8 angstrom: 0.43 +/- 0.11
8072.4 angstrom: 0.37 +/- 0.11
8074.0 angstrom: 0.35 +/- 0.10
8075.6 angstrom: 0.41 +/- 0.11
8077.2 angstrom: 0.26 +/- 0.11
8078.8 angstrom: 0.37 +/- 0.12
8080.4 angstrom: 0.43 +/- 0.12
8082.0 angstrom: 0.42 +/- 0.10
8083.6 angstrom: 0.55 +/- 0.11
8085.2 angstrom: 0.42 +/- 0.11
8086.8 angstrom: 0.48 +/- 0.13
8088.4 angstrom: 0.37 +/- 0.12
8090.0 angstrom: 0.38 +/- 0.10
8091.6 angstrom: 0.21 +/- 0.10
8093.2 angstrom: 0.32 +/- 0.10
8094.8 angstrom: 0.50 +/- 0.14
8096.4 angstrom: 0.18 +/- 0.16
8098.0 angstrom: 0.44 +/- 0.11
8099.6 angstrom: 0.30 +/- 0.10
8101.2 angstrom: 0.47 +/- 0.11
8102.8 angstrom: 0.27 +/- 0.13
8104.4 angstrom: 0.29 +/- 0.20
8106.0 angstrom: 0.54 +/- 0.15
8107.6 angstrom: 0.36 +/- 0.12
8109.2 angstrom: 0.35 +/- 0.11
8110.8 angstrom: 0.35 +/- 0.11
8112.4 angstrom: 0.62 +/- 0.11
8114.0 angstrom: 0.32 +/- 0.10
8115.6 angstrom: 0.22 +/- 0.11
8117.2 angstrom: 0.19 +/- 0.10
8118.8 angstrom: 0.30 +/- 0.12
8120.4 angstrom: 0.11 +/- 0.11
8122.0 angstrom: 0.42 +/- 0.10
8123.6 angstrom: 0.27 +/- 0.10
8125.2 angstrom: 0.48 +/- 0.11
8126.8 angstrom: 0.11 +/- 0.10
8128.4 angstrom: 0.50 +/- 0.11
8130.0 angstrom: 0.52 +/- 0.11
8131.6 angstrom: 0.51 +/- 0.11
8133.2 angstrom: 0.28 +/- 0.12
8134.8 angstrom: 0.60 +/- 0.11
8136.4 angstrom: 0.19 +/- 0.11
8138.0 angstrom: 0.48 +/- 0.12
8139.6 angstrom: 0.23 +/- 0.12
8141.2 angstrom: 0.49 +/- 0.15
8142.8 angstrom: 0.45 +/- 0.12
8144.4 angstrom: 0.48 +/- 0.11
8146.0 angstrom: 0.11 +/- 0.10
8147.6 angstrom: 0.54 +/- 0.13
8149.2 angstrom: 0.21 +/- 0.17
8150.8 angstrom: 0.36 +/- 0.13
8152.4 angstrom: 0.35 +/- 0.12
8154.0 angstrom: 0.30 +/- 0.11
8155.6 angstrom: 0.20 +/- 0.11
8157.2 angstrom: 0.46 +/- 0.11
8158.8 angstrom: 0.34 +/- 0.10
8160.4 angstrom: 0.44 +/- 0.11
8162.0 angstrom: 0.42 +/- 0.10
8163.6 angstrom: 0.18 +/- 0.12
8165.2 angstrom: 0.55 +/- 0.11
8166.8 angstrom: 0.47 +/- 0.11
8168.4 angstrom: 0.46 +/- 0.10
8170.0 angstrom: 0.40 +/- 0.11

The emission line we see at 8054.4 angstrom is H-beta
